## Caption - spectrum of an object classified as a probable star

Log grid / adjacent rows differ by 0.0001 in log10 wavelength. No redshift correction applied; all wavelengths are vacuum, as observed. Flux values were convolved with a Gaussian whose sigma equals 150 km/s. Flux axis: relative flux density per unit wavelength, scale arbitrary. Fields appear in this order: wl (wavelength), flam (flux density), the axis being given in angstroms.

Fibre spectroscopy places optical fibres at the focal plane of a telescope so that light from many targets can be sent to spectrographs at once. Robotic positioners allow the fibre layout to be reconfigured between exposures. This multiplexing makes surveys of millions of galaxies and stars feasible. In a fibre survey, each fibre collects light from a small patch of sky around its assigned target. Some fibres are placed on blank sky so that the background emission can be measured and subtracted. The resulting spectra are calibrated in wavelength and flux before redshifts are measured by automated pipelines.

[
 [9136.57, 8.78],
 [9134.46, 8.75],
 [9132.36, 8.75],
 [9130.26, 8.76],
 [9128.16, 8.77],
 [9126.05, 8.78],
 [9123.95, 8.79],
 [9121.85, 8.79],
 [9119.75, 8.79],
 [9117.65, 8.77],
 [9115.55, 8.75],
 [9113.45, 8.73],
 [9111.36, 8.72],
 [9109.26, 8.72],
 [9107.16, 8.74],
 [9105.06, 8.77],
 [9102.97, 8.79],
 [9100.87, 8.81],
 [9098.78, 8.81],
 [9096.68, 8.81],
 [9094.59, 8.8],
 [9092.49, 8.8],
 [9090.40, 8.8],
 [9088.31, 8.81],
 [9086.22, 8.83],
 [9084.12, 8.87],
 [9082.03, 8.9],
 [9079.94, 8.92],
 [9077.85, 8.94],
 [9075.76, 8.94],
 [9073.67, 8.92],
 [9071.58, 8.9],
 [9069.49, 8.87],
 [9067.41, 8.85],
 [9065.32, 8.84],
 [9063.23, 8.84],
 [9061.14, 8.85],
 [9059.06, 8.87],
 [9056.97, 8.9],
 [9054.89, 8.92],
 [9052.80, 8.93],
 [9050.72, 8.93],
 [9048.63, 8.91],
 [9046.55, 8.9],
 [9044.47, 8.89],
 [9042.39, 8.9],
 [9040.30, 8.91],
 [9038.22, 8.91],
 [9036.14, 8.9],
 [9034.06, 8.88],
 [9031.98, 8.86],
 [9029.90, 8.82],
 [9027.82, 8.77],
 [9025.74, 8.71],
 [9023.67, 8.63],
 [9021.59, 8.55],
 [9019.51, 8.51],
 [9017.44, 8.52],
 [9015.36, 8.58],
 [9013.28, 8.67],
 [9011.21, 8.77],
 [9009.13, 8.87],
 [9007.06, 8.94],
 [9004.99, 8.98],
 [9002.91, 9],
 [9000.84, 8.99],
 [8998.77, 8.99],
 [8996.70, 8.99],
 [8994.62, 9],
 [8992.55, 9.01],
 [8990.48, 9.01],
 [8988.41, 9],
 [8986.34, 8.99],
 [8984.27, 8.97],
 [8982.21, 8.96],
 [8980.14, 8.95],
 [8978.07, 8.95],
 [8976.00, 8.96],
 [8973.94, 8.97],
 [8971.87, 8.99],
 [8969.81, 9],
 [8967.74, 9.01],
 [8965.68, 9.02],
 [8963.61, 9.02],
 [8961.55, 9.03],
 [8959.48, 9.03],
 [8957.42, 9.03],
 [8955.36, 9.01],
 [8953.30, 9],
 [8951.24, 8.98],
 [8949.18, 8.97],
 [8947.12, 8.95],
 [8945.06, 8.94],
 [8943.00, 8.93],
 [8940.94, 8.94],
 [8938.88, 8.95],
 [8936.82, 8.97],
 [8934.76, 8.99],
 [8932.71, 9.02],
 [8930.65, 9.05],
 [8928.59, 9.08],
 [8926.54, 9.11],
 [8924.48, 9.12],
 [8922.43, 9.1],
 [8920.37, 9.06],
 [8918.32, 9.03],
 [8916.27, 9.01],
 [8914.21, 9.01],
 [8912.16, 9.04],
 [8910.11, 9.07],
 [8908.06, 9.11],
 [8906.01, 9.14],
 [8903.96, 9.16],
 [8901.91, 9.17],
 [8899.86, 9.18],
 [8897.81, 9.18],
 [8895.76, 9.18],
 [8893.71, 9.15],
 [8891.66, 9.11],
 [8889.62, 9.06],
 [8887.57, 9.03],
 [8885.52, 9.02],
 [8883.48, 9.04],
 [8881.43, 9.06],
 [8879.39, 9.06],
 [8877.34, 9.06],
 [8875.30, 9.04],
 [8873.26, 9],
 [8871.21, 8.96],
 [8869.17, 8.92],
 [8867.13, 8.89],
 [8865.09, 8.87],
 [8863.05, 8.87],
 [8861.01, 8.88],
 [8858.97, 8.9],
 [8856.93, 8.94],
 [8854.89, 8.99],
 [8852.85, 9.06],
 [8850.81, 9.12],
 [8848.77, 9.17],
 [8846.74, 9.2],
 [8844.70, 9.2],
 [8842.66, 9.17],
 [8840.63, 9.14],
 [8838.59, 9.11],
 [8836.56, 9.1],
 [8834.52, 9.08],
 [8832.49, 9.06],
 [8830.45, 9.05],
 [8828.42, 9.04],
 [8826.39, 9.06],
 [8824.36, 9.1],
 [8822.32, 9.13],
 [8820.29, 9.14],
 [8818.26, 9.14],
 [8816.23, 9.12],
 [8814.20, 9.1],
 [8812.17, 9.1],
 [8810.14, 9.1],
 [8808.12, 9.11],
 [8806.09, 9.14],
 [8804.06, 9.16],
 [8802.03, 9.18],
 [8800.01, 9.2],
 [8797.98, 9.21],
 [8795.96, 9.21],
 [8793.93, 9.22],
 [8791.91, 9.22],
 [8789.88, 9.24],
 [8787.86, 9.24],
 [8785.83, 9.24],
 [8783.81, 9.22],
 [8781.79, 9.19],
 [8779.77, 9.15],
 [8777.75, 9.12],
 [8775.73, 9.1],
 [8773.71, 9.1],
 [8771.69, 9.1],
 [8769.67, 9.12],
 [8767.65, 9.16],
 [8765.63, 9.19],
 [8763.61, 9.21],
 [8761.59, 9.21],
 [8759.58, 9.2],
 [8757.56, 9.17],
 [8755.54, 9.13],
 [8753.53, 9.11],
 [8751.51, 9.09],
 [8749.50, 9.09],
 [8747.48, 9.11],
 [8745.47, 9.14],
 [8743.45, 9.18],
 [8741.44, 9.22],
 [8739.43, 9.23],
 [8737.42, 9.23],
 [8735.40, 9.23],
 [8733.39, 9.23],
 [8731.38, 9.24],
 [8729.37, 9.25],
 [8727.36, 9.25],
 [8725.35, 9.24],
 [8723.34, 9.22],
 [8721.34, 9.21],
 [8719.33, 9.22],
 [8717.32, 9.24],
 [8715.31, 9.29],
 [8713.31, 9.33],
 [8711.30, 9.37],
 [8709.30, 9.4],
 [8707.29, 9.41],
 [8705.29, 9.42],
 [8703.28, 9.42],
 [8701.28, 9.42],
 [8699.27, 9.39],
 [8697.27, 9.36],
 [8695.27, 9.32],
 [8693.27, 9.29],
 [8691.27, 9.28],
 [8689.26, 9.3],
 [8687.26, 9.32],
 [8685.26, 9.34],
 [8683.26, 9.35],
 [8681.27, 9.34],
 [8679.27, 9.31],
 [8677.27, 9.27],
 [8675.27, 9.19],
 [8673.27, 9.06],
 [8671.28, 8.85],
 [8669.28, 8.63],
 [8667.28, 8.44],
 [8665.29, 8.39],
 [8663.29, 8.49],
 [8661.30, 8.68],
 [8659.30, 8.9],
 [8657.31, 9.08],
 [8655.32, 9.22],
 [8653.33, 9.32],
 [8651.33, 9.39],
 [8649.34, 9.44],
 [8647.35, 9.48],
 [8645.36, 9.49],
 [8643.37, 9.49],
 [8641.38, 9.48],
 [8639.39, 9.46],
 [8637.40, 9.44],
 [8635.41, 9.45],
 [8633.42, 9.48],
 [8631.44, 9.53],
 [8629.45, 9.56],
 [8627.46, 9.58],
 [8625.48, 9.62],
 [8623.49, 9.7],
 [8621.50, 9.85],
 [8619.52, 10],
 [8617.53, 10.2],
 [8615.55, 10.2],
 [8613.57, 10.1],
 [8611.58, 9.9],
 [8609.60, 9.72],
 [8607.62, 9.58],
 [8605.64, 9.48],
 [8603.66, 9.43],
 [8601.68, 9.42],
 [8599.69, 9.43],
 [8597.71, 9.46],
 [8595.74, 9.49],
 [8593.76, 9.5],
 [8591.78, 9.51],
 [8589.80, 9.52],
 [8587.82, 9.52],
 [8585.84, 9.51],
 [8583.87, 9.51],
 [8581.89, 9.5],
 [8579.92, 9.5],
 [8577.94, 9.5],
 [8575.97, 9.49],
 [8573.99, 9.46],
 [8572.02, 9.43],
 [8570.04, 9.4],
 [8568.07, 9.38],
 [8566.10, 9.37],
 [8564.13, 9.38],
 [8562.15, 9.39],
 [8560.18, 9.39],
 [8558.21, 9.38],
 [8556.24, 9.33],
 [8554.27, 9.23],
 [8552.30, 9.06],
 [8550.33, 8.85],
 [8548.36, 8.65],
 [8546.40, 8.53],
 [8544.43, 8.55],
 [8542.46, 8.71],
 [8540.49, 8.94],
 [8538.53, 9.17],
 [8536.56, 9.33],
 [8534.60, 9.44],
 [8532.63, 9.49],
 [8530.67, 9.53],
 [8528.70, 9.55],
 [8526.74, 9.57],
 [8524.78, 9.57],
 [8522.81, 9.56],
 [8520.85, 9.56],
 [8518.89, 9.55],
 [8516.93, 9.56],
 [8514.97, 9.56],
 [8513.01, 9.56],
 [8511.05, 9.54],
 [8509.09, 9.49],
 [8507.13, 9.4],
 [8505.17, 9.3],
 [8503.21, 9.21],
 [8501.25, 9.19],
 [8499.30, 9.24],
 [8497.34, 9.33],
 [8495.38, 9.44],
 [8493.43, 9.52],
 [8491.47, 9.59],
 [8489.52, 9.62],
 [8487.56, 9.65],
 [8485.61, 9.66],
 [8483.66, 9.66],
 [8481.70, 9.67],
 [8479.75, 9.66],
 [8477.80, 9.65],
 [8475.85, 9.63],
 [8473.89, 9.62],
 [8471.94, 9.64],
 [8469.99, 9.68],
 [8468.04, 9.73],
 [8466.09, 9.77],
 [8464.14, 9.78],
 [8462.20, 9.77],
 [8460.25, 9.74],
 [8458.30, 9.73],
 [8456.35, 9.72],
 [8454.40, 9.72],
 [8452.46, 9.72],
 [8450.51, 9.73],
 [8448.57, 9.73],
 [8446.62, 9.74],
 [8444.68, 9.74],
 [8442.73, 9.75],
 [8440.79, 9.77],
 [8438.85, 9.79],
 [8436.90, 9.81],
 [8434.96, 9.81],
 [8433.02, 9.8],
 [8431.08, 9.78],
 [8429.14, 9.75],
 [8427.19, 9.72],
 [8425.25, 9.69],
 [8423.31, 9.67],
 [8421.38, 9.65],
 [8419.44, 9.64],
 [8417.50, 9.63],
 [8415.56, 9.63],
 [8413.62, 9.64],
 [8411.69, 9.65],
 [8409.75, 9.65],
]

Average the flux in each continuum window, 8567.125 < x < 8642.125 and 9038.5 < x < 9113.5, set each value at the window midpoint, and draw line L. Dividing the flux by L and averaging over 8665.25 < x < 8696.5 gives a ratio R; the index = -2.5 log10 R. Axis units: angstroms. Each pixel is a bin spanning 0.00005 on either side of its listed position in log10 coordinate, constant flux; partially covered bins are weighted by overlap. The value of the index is 0.04 mag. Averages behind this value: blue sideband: 9.59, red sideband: 8.85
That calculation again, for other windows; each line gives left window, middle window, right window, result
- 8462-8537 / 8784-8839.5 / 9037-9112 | 0.00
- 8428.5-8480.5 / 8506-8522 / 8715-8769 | 0.01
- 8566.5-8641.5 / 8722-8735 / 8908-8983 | 0.02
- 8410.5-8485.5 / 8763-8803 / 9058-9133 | 0.01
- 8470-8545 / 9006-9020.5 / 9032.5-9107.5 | 0.03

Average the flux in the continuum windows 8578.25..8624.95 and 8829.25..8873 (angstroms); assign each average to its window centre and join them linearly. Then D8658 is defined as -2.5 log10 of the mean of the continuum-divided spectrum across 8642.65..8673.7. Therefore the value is 0.06 mag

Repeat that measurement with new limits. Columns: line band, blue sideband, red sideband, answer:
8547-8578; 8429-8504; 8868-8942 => 0.03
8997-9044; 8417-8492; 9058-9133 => 0.01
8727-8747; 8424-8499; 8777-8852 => 0.01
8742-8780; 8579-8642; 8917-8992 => 0.02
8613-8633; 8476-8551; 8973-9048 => -0.06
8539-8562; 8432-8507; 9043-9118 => 0.06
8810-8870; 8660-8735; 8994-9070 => 0.00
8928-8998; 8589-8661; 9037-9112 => 0.00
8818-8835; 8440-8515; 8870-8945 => 0.01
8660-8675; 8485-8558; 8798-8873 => 0.06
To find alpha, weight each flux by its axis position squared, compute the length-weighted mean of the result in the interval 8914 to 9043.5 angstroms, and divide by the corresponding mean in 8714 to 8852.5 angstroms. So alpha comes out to 1.02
